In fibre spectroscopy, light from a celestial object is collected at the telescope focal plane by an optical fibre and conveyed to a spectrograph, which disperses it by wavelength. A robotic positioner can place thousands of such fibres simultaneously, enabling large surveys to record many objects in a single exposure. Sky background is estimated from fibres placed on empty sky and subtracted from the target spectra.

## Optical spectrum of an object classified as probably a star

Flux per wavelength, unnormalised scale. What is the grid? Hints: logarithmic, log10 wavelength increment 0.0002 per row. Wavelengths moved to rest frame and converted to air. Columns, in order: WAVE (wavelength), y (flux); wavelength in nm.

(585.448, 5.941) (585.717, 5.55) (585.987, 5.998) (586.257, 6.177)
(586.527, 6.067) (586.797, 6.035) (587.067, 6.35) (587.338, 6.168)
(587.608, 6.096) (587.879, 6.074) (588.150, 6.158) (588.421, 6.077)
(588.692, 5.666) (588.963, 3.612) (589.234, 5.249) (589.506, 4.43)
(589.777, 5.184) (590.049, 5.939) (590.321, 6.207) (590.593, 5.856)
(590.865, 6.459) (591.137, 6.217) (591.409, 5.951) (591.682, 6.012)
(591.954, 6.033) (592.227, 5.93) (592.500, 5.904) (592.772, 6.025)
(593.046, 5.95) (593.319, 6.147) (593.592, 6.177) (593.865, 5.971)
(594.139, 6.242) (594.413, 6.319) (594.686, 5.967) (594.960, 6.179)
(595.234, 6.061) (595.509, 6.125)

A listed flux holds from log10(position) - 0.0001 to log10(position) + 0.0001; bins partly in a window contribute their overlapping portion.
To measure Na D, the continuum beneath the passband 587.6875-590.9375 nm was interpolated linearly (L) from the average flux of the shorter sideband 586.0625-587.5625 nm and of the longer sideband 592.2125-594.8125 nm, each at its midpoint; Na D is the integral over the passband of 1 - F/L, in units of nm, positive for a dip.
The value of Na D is 0.294 nm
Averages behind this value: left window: 6.15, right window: 6.07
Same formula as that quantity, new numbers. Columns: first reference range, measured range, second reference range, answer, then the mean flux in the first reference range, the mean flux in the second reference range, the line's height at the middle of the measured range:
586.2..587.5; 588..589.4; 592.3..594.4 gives 0.18 nm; 6.16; 6.07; 6.13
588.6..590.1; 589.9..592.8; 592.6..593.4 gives -0.27 nm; 4.94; 6.03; 5.54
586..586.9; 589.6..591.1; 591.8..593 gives 0.03 nm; 6.08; 5.97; 6.01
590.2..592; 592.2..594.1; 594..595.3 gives 0.03 nm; 6.11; 6.16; 6.14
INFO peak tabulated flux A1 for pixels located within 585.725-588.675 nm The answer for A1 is 6.35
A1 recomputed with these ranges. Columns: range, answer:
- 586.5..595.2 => 6.459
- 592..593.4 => 6.147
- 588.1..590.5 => 6.207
